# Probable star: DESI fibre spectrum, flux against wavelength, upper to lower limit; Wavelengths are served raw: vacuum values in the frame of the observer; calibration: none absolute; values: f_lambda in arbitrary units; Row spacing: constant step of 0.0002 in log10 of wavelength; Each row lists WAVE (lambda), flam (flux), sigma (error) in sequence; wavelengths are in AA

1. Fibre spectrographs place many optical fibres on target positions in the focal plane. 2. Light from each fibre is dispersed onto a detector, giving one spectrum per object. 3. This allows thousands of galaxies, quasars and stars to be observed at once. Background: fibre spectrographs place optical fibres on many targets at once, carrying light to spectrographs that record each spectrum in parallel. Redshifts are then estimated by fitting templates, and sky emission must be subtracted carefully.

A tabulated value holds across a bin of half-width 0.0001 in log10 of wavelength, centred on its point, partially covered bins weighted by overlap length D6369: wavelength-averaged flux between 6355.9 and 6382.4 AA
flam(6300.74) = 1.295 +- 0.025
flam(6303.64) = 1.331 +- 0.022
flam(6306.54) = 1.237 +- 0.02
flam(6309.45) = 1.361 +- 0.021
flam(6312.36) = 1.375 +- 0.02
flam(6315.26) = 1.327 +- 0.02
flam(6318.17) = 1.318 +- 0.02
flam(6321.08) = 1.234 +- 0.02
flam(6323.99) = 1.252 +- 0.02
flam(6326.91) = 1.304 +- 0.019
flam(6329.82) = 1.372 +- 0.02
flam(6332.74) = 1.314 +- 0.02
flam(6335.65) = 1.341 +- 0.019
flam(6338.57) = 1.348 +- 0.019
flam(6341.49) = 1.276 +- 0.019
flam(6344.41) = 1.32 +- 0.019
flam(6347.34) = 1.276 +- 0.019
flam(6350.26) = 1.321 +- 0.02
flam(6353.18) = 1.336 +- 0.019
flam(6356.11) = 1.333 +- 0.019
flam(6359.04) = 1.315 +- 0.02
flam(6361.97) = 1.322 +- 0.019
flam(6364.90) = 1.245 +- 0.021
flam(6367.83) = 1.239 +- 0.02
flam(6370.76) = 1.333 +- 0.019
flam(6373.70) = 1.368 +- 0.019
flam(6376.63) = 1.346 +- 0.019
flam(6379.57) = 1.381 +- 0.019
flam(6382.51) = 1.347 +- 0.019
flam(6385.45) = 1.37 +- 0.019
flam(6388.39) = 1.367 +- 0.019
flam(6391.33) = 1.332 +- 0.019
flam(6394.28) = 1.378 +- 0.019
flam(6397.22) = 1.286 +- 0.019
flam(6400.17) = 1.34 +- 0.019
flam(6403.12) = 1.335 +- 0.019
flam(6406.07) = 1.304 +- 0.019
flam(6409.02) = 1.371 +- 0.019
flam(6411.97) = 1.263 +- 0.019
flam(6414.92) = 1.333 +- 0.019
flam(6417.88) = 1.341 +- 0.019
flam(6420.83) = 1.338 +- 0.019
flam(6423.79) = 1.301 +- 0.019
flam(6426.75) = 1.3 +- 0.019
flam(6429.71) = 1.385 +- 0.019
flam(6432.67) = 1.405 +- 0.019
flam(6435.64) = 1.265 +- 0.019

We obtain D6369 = 1.32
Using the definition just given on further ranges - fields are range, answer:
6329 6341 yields 1.34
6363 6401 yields 1.33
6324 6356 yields 1.32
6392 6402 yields 1.33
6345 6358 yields 1.32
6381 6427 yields 1.33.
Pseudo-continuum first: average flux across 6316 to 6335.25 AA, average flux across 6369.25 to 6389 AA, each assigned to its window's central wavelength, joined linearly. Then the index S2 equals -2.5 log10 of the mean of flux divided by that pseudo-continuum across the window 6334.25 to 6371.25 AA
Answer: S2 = 0.02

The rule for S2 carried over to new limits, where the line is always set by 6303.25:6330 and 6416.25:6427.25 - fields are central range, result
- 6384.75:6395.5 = -0.03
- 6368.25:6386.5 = -0.03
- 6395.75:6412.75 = 0.00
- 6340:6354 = 0.01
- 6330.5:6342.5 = -0.01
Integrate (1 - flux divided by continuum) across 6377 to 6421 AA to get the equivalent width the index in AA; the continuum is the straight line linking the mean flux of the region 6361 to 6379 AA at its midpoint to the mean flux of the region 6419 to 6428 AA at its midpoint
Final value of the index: -0.9 AA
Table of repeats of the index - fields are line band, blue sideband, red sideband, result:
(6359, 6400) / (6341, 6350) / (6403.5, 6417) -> -0.7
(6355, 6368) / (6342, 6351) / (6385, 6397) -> 0.2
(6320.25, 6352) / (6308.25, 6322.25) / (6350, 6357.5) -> 0.5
